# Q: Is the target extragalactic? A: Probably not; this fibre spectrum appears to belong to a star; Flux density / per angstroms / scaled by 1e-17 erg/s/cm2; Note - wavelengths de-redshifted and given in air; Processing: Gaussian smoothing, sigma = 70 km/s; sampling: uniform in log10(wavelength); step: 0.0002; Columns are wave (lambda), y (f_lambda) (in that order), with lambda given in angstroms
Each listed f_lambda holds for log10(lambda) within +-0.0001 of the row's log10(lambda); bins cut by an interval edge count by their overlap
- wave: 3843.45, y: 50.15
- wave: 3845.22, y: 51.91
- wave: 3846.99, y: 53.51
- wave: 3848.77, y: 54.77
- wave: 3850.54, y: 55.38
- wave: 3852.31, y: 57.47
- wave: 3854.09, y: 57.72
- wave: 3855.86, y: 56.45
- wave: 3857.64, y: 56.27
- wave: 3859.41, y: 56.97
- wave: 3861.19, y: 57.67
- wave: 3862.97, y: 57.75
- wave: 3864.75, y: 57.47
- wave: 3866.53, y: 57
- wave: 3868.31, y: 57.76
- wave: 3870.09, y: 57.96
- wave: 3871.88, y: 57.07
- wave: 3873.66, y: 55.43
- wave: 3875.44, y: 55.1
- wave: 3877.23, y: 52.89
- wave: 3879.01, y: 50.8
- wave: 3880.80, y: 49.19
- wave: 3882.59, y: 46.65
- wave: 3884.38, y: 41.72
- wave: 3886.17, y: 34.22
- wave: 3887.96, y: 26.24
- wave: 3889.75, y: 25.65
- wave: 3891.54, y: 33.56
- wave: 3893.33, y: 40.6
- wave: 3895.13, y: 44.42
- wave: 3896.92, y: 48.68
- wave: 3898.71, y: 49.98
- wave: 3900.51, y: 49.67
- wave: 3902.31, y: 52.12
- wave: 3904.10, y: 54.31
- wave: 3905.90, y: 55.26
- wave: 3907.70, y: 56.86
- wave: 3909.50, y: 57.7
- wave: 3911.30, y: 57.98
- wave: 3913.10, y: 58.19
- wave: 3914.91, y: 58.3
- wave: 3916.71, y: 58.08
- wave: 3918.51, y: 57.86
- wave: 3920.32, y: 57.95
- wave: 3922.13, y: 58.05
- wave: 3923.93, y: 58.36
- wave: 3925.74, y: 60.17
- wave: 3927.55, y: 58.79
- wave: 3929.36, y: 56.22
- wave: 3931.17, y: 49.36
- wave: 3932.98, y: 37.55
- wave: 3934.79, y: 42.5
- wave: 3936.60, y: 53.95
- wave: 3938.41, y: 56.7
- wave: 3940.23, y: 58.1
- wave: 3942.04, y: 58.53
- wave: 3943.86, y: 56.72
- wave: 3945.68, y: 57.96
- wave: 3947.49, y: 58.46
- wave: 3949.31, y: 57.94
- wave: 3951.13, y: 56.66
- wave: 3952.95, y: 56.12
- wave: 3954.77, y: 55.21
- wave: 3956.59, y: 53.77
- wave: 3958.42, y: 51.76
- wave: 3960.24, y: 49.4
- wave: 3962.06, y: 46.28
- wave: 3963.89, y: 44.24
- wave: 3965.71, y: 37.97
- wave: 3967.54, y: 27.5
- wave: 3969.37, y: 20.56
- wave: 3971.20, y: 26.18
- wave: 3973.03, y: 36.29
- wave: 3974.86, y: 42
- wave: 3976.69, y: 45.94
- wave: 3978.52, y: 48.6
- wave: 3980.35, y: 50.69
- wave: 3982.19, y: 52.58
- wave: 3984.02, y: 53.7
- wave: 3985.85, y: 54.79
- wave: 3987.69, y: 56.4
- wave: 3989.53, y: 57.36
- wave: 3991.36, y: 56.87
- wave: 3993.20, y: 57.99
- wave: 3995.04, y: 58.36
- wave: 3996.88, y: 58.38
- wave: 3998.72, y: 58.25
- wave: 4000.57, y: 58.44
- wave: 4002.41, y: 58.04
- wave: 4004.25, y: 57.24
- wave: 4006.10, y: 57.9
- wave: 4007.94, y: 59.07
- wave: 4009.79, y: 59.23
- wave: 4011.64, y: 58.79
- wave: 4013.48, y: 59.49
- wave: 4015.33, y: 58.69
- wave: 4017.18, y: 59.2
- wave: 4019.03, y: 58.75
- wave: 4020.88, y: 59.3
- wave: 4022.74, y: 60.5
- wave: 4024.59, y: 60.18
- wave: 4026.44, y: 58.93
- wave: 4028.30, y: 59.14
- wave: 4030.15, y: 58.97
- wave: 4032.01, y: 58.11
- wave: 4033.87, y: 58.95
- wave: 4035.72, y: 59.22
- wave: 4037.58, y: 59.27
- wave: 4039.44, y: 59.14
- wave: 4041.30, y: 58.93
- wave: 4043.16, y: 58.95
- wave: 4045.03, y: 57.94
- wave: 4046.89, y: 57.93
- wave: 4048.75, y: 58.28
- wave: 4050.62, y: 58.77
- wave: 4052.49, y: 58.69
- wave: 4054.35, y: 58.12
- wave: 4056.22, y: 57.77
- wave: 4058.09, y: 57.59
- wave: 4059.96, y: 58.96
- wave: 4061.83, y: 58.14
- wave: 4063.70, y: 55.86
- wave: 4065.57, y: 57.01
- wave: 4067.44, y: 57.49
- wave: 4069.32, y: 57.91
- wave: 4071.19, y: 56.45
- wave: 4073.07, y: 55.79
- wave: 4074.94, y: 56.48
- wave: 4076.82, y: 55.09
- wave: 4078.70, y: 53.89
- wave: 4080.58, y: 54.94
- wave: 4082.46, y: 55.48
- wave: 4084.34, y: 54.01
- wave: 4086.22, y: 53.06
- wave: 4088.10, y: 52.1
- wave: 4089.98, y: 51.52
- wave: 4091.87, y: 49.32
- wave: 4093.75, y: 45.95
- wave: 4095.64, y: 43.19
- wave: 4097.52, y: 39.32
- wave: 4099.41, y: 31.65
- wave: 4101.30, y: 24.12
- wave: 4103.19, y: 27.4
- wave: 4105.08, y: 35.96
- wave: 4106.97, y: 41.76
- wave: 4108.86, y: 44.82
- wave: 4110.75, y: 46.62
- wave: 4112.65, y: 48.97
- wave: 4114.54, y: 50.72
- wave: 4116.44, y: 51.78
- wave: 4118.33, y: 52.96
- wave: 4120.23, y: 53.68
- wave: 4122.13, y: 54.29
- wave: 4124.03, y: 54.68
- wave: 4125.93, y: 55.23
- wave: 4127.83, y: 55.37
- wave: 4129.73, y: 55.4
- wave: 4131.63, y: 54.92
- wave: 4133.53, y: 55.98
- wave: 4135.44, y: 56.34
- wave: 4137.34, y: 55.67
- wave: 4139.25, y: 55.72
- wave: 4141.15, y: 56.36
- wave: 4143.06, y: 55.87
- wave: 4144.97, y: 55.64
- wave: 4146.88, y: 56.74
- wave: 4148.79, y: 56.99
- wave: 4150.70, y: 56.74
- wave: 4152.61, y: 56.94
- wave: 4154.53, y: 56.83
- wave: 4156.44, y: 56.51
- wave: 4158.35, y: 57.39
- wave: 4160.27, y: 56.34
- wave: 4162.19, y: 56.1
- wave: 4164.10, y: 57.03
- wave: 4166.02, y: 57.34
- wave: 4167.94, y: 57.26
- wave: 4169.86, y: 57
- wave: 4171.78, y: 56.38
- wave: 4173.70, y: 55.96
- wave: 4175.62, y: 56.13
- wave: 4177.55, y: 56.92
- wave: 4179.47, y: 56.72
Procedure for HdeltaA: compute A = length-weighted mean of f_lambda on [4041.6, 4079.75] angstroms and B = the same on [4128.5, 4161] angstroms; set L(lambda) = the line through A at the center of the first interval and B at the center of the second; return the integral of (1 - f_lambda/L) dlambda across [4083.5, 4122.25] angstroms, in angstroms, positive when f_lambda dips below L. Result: 7.9 angstroms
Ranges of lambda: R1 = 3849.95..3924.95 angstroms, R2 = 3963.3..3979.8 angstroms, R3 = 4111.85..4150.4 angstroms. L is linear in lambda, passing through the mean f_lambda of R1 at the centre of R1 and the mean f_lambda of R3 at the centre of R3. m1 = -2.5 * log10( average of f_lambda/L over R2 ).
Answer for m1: 0.40 mag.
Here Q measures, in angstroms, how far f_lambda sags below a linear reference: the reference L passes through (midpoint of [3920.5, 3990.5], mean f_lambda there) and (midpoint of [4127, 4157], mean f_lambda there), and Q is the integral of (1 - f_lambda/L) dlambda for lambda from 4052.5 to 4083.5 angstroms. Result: -1.7 angstroms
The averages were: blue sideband 50.2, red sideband 56.1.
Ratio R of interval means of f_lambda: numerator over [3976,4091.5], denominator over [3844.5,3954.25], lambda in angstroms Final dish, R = 1.08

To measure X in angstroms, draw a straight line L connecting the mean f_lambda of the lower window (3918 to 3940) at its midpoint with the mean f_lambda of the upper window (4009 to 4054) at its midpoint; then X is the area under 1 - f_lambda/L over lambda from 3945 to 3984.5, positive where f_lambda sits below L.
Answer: 6.4 angstroms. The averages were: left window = 54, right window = 59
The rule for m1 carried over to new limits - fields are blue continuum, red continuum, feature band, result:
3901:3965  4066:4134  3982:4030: -0.110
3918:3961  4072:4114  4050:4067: -0.194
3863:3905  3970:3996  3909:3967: -0.111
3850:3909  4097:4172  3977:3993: -0.057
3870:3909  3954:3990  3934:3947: -0.197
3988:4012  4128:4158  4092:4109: 0.454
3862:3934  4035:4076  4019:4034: -0.047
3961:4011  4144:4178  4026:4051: -0.136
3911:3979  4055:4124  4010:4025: -0.178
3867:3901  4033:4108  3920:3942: -0.133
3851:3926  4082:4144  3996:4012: -0.155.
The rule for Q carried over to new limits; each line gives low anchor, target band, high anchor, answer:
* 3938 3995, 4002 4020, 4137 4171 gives -2.5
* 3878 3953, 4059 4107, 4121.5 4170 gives 4.7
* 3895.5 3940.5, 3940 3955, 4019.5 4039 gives -0.5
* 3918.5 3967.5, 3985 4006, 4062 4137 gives -2.2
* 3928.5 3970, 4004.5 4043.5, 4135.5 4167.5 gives -5.0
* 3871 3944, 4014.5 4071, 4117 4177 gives -5.0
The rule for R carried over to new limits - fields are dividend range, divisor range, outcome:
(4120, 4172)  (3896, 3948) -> 1.02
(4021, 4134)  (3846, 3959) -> 1.01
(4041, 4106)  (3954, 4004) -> 1.06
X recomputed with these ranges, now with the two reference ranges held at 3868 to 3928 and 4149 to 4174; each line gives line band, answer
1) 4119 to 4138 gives 0.32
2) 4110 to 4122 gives 1.01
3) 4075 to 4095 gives 0.92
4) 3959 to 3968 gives 1.76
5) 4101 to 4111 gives 3.36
